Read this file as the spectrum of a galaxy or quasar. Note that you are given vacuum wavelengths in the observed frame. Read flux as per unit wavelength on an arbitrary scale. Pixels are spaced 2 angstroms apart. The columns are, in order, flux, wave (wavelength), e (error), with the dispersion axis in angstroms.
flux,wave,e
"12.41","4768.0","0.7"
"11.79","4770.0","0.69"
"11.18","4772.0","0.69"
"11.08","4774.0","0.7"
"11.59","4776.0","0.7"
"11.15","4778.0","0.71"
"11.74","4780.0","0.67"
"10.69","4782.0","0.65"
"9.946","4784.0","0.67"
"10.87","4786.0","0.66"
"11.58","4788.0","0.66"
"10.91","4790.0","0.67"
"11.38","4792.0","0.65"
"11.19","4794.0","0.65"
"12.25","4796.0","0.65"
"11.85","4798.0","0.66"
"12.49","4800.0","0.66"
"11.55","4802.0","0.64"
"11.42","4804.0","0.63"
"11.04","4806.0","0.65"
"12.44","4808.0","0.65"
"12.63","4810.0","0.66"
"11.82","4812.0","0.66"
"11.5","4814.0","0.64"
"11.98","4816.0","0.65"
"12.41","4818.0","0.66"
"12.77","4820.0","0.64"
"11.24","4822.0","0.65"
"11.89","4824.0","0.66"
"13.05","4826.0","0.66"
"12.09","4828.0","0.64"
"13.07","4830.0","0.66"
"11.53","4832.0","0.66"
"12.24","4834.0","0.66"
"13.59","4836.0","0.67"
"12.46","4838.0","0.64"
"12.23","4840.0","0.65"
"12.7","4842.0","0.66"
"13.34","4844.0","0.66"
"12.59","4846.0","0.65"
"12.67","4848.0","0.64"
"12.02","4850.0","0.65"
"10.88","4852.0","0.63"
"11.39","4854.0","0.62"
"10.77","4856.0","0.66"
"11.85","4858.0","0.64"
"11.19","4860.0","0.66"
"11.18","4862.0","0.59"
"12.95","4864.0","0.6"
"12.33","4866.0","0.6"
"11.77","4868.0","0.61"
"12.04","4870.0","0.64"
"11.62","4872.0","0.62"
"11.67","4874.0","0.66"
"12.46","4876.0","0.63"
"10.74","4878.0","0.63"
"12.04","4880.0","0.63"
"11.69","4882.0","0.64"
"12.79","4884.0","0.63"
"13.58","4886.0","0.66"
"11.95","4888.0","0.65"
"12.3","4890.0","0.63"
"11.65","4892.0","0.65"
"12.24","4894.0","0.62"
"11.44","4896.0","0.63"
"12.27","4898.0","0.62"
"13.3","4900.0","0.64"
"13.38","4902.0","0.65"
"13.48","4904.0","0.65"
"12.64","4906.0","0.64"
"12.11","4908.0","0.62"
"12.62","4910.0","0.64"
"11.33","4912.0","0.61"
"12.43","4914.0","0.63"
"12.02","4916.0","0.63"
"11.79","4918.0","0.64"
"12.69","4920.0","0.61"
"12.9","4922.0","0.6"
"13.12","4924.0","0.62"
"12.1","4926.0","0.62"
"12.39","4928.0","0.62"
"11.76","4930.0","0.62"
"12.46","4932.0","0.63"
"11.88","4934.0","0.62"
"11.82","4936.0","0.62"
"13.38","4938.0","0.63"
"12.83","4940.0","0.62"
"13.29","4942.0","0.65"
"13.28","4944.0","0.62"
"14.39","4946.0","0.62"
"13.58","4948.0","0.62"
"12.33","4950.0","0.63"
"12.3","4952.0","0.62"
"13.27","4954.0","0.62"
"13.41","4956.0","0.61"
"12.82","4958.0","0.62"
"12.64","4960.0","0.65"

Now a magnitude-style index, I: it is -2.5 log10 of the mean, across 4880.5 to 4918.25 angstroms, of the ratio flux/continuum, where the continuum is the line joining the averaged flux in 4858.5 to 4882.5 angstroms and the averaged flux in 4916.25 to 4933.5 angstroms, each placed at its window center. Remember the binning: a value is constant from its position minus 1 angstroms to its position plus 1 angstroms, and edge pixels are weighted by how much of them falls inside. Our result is -0.02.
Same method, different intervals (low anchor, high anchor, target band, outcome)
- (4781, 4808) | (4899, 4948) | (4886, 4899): 0.02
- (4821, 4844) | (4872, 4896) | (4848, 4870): 0.05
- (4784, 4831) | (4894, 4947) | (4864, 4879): 0.03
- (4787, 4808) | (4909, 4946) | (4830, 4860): -0.02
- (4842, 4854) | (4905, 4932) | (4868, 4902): 0.01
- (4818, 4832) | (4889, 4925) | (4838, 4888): 0.03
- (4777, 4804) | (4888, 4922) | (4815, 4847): -0.07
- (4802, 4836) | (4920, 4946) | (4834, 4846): -0.05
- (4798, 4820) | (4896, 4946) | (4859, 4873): 0.04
